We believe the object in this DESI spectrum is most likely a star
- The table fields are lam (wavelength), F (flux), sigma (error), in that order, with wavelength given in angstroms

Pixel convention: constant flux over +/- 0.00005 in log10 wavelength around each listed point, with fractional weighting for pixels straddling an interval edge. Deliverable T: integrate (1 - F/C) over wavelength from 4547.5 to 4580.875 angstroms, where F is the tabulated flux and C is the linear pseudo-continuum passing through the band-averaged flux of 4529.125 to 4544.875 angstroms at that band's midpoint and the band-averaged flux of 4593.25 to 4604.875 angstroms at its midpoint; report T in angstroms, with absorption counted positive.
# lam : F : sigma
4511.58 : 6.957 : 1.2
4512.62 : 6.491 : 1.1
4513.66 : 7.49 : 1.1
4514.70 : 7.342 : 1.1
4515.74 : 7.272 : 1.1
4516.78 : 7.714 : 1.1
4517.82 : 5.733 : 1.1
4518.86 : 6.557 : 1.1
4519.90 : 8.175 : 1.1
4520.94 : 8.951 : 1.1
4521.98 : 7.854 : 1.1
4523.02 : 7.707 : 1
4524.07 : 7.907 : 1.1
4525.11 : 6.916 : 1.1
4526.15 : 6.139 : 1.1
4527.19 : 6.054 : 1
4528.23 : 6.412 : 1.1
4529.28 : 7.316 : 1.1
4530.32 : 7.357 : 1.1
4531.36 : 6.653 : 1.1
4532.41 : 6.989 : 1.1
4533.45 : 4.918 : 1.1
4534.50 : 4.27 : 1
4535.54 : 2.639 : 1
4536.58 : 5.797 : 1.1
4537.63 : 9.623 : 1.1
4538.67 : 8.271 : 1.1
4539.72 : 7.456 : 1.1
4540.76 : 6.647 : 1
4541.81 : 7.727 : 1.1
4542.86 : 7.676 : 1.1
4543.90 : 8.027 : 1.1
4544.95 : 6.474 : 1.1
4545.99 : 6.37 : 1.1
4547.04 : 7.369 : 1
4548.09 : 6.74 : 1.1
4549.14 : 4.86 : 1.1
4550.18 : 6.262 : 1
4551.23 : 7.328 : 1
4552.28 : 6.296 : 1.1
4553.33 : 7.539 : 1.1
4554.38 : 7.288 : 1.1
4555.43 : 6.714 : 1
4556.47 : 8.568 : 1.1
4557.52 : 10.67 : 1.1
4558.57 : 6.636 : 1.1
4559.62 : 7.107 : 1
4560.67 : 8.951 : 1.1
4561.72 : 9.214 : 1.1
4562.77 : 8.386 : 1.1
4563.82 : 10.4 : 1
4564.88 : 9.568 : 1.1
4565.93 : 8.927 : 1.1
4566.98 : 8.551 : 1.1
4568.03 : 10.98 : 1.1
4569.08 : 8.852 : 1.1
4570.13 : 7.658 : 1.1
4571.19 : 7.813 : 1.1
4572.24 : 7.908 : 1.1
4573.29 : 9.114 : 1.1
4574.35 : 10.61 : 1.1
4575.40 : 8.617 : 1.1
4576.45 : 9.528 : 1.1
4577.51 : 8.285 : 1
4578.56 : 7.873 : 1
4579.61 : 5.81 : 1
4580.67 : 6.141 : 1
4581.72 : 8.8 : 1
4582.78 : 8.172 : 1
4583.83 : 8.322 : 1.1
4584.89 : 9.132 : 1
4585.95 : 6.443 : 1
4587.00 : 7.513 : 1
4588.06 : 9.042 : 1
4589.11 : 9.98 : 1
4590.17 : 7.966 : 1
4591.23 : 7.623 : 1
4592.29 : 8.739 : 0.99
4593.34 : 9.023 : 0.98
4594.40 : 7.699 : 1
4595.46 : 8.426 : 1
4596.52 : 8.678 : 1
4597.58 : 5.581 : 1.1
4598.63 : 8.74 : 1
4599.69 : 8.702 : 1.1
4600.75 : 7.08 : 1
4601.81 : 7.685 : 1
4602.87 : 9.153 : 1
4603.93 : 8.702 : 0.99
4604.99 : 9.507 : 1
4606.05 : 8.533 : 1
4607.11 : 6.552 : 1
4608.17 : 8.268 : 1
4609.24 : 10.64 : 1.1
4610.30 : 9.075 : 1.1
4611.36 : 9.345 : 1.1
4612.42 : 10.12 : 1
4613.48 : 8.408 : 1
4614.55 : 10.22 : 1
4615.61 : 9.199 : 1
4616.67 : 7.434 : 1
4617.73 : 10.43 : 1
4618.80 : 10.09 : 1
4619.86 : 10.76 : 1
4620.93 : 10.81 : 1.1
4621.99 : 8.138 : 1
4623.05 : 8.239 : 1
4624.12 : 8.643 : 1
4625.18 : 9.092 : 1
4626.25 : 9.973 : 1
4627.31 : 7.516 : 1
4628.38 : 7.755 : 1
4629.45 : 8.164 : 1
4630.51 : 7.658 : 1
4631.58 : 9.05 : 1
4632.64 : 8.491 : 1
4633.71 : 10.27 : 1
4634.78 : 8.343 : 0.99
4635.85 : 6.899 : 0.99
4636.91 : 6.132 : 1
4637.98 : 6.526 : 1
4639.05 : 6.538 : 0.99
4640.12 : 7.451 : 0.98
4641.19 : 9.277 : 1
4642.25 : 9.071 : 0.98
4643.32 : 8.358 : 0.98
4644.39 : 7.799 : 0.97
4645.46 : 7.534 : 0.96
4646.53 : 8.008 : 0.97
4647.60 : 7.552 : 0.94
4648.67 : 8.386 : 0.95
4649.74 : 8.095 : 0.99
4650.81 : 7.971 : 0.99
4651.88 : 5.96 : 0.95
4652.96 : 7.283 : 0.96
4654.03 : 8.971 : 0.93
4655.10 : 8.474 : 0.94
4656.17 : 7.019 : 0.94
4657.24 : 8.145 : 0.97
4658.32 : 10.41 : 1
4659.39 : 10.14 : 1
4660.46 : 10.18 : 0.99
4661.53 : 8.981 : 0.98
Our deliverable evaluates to -3.4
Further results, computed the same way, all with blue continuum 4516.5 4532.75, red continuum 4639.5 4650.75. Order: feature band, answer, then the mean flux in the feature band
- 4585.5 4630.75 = -4.7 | 8.65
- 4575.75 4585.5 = -0.5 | 8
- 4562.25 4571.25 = -1.9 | 9.07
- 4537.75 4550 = 0.3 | 7.12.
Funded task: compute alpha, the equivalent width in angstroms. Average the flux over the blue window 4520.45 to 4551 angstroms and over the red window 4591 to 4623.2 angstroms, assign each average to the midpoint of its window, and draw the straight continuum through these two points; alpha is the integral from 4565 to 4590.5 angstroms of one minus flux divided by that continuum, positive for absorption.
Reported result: -1.55 angstroms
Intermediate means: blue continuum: 6.81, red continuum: 8.78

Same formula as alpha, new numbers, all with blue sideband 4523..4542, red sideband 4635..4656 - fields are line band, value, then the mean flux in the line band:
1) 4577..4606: -3.7 angstroms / 8.11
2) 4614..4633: -3.8 angstroms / 8.99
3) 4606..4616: -2.3 angstroms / 9.05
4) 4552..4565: -2.6 angstroms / 8.25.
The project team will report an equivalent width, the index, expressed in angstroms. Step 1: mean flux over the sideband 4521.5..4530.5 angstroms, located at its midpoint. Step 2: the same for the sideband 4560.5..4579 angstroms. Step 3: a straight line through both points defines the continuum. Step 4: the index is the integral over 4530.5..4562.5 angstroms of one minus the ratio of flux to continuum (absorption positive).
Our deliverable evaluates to 3.7 angstroms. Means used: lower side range 7.06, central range 7.05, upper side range 8.96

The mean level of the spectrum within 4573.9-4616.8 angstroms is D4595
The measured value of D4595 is 8.43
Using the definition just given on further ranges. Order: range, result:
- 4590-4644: 8.53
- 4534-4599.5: 7.87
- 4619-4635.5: 8.86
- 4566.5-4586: 8.39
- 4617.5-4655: 8.3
